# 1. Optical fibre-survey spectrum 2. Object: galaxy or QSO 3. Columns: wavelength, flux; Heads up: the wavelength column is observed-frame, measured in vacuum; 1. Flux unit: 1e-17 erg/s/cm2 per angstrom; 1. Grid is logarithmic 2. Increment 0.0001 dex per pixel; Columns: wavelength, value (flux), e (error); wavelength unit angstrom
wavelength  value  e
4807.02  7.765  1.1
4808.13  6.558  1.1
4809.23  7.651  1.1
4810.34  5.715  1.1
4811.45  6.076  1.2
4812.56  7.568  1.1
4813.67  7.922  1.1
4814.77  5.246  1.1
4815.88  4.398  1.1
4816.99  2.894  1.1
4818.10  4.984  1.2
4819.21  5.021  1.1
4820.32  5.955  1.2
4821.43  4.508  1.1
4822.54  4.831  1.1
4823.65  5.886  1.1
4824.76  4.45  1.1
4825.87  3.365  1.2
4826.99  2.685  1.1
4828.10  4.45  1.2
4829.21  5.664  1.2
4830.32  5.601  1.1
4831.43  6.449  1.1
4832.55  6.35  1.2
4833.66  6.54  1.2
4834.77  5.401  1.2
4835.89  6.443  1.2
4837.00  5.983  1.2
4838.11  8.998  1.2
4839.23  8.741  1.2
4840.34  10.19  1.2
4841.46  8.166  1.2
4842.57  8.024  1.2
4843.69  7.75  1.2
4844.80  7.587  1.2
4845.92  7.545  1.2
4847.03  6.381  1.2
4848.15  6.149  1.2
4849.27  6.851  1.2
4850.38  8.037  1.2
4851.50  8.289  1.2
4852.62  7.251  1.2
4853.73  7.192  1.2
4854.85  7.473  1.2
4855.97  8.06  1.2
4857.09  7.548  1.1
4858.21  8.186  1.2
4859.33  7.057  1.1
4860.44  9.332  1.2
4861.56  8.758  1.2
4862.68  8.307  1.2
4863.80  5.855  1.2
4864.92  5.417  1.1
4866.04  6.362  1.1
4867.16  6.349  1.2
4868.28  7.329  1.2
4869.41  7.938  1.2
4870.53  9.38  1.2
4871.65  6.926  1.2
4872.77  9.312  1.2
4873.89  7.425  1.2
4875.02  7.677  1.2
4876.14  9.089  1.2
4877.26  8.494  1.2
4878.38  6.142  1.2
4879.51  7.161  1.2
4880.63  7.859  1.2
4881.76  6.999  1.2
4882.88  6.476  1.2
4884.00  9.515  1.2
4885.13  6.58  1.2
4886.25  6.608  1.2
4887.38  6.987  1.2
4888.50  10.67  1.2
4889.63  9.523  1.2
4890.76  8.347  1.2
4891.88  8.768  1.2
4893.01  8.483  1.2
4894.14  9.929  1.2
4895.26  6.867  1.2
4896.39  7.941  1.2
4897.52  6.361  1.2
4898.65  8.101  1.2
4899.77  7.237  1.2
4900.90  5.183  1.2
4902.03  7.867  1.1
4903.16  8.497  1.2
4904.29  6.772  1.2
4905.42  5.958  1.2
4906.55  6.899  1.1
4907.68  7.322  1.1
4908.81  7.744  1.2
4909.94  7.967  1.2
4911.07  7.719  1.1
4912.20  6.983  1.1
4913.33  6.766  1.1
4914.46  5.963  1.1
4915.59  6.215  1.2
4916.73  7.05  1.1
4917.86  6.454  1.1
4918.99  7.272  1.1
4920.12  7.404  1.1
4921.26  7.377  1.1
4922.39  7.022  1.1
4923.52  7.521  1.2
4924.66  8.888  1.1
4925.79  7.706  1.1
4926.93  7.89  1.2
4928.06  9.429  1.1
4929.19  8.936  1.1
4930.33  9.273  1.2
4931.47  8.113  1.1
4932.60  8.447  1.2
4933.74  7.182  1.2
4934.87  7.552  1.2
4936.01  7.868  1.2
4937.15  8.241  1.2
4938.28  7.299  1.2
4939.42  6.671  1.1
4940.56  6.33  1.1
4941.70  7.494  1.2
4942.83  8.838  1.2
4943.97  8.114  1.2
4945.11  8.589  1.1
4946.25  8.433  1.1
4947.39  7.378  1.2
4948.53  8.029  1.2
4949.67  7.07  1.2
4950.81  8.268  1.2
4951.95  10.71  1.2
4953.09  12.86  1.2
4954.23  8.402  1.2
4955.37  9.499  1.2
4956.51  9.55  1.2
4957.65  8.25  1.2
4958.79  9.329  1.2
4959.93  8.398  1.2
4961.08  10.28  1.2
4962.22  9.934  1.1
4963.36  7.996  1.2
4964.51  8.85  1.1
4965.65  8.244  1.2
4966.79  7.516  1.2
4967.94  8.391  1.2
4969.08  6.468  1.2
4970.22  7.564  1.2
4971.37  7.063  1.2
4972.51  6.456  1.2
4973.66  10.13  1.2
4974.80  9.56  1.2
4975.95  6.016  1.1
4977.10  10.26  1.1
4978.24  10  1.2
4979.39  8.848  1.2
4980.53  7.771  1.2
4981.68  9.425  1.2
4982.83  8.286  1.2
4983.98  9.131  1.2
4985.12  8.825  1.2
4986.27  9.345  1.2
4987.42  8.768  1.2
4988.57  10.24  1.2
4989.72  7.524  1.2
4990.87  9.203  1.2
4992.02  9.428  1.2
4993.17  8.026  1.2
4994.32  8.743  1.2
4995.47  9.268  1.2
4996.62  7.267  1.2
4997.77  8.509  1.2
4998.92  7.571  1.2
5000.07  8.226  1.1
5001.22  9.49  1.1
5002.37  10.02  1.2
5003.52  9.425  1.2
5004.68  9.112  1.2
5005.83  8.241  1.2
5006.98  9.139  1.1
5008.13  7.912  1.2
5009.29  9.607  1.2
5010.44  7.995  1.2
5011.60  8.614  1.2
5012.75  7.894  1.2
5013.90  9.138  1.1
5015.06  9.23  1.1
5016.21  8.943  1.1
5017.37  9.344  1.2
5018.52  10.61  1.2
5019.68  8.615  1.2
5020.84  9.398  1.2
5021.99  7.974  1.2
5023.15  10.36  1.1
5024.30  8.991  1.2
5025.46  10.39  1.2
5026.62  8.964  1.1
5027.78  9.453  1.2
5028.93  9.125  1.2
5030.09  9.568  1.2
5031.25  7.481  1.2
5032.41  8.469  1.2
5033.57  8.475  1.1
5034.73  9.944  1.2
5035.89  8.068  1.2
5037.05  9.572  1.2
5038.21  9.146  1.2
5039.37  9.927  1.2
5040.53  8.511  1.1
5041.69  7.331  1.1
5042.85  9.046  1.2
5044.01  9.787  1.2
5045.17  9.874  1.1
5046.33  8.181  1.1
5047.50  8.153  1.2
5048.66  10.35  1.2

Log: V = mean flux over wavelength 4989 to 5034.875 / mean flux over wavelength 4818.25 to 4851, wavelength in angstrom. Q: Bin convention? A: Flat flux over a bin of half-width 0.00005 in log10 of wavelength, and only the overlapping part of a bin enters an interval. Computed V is 1.4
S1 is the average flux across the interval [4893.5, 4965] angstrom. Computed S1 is 7.95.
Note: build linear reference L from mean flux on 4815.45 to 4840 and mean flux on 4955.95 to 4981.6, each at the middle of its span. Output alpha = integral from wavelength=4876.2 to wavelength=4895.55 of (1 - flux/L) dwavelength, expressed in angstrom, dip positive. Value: -3.66 angstrom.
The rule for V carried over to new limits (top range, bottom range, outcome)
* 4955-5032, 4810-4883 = 1.29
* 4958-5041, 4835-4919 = 1.17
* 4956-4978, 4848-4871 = 1.13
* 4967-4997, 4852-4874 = 1.13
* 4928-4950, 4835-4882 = 1.04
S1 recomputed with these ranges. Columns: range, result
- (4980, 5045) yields 8.92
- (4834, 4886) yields 7.56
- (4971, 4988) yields 8.68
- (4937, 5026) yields 8.69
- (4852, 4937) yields 7.64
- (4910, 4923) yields 6.97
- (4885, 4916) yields 7.53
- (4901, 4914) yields 7.23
